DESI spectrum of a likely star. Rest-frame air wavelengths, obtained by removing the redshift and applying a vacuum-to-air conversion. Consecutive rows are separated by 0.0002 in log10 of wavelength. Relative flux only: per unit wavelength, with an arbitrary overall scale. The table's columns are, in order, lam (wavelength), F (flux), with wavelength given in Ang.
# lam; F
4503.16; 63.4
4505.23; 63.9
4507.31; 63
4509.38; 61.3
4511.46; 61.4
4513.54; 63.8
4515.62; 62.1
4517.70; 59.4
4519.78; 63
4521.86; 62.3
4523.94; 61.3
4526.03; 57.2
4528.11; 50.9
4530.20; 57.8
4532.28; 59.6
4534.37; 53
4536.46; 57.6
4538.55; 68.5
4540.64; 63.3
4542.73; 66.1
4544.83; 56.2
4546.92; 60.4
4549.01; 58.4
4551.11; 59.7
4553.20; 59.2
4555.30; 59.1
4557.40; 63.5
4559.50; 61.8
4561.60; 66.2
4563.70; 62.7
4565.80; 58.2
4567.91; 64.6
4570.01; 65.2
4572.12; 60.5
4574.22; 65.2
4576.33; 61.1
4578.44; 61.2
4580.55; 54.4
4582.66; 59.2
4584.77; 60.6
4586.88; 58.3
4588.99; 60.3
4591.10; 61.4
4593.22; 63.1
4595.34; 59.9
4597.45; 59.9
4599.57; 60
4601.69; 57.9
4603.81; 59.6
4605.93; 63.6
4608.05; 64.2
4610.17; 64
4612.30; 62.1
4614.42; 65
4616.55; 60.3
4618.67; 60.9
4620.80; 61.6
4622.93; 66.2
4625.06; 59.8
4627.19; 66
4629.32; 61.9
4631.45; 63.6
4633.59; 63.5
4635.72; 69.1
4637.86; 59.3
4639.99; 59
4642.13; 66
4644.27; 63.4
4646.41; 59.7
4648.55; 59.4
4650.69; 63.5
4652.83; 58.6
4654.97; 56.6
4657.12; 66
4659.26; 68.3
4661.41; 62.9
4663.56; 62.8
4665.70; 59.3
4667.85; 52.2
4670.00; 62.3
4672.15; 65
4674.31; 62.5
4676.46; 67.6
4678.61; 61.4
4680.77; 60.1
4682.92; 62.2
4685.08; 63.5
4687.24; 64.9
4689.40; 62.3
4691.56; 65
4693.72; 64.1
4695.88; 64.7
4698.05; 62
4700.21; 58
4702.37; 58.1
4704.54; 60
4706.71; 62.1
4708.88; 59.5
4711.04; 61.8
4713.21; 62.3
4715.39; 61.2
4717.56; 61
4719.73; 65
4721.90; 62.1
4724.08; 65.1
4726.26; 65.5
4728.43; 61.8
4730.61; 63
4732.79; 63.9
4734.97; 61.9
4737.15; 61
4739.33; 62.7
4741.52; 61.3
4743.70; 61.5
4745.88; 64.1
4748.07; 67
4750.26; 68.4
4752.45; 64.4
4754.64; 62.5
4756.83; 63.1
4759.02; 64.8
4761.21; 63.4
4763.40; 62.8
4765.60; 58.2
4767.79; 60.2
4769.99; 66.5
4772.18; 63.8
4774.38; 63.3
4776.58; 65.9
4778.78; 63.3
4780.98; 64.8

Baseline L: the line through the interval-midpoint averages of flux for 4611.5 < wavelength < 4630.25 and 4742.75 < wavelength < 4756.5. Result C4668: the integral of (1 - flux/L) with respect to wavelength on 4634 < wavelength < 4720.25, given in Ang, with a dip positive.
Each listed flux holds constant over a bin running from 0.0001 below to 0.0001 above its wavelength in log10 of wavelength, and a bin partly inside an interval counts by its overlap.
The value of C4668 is 2.0 Ang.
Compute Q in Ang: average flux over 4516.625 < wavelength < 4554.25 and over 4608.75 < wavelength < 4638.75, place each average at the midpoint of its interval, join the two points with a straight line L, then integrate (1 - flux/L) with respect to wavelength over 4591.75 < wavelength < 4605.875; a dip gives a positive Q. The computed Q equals 0.4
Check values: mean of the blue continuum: 59.7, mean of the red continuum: 63.1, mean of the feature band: 60.3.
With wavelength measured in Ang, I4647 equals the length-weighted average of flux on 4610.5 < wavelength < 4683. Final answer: 62.3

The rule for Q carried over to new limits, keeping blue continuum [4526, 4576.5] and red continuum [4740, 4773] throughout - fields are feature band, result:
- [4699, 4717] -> 0.69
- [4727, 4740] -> 0.14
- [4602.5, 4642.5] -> -0.77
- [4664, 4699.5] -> 0.03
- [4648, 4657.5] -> 0.24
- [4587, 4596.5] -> 0.06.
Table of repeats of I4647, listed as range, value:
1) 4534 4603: 60.9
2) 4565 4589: 60.8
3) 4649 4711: 62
